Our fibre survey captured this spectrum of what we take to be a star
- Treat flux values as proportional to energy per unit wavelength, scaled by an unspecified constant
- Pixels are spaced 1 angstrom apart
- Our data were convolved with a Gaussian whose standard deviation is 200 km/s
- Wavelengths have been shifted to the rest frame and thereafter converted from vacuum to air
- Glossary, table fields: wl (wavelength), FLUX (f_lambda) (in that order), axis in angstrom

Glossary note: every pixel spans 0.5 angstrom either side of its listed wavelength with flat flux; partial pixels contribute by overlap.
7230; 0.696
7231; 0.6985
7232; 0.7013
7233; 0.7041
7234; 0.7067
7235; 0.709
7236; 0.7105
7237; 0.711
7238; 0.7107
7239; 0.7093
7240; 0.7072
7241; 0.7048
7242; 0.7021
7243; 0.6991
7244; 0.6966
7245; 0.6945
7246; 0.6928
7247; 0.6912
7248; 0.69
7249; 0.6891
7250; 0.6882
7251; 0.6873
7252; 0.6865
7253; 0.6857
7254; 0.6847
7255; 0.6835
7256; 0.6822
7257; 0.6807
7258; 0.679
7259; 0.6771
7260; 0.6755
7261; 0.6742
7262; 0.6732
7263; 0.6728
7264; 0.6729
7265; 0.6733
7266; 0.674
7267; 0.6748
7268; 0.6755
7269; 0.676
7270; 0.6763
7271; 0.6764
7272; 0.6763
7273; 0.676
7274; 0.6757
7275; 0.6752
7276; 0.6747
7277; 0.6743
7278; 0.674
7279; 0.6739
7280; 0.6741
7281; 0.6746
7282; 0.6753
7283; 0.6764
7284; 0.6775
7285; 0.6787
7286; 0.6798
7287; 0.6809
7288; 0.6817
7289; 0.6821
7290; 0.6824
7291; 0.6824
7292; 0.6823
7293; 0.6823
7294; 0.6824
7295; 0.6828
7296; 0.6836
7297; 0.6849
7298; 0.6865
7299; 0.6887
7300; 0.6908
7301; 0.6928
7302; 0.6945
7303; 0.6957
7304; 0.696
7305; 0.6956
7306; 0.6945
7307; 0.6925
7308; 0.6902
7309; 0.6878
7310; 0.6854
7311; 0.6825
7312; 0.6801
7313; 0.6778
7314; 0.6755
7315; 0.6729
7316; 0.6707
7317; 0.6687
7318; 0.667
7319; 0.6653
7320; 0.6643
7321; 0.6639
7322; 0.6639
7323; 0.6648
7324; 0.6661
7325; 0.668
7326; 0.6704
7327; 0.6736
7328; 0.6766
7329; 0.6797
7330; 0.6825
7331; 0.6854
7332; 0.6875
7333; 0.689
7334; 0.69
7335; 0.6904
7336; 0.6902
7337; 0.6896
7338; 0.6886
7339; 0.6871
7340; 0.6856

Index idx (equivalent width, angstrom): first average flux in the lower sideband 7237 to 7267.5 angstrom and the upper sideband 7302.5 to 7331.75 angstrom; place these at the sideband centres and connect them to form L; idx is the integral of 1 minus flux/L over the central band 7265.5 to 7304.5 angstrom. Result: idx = 0.1 angstrom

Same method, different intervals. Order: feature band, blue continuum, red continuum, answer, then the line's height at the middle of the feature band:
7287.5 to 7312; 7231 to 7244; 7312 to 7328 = -0.3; 0.678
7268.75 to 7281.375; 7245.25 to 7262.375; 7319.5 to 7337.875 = 0.1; 0.682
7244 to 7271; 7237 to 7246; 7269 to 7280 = 0.3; 0.69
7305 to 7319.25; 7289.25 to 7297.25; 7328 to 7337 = 0.1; 0.685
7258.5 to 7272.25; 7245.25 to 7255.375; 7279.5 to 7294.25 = 0.2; 0.685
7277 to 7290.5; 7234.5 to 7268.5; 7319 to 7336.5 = 0.1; 0.684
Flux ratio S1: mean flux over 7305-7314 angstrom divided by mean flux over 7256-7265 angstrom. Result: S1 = 1.02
